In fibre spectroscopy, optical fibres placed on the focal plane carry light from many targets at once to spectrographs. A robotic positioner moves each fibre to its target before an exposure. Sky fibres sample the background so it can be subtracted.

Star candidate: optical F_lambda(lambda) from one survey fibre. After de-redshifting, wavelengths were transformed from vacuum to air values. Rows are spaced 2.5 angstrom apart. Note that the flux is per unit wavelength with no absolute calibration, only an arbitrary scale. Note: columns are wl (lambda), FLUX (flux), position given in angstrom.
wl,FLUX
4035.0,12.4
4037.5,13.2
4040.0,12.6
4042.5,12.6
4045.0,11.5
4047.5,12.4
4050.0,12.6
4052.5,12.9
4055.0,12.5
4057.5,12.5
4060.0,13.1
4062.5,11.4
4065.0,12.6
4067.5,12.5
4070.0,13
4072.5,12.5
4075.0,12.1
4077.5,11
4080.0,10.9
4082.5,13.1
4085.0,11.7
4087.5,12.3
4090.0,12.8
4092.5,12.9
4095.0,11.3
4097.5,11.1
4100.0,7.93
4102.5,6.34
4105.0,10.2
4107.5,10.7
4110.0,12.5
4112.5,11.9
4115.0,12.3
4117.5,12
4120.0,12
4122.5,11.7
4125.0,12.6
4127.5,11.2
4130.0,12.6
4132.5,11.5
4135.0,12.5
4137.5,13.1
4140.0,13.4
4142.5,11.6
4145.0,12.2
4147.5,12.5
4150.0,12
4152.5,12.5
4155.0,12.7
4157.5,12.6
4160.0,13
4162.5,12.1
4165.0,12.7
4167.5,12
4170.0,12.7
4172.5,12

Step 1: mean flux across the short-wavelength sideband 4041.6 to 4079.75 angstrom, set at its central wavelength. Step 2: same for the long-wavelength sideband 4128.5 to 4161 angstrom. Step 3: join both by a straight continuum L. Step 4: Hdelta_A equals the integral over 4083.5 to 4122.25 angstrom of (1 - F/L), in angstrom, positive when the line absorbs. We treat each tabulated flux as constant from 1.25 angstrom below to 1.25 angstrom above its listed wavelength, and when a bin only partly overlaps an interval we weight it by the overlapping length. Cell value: 3.6 angstrom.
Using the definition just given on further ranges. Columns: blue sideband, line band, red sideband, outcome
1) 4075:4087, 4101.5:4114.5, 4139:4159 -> 1.6 angstrom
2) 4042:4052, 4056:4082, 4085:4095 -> 0.3 angstrom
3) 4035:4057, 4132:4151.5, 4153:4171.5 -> 0.2 angstrom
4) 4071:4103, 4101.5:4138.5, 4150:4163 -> 1.1 angstrom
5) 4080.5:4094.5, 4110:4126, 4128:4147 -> 0.4 angstrom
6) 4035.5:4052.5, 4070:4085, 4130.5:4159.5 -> 0.6 angstrom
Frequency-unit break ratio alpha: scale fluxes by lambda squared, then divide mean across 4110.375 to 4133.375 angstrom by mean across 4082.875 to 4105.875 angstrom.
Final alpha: 1.12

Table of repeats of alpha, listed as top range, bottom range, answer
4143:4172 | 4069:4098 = 1.07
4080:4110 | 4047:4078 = 0.90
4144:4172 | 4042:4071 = 1.05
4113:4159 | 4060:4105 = 1.10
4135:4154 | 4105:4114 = 1.10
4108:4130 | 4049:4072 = 0.98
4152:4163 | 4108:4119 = 1.07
